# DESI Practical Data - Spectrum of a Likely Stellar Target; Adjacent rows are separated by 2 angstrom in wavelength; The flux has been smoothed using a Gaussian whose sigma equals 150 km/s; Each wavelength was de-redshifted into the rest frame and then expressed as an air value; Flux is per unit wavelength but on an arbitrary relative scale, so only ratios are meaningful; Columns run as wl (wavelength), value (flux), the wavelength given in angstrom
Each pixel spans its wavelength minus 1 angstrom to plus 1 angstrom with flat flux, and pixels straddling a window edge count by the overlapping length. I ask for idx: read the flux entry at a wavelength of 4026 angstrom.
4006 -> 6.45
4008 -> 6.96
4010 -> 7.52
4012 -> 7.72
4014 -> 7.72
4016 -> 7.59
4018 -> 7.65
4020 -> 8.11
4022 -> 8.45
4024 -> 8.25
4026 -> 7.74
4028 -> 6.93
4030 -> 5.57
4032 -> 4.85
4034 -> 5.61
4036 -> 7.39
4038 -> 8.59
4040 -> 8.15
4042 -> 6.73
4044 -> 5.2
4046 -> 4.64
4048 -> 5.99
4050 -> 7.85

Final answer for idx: 7.74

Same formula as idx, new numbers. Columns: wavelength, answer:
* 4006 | 6.45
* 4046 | 4.64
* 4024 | 8.25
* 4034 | 5.61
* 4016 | 7.59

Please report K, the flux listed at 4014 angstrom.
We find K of 7.72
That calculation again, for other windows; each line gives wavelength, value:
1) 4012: 7.72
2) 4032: 4.85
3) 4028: 6.93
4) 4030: 5.57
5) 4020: 8.11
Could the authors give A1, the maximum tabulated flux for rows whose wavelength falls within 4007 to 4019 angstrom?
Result 7.72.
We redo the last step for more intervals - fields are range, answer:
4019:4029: 8.45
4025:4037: 7.74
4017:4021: 8.11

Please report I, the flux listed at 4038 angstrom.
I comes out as 8.59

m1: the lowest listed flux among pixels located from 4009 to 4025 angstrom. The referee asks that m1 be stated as 7.52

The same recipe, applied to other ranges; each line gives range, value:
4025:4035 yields 4.85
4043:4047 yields 4.64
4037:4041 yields 8.15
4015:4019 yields 7.59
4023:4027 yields 7.74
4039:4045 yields 5.2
